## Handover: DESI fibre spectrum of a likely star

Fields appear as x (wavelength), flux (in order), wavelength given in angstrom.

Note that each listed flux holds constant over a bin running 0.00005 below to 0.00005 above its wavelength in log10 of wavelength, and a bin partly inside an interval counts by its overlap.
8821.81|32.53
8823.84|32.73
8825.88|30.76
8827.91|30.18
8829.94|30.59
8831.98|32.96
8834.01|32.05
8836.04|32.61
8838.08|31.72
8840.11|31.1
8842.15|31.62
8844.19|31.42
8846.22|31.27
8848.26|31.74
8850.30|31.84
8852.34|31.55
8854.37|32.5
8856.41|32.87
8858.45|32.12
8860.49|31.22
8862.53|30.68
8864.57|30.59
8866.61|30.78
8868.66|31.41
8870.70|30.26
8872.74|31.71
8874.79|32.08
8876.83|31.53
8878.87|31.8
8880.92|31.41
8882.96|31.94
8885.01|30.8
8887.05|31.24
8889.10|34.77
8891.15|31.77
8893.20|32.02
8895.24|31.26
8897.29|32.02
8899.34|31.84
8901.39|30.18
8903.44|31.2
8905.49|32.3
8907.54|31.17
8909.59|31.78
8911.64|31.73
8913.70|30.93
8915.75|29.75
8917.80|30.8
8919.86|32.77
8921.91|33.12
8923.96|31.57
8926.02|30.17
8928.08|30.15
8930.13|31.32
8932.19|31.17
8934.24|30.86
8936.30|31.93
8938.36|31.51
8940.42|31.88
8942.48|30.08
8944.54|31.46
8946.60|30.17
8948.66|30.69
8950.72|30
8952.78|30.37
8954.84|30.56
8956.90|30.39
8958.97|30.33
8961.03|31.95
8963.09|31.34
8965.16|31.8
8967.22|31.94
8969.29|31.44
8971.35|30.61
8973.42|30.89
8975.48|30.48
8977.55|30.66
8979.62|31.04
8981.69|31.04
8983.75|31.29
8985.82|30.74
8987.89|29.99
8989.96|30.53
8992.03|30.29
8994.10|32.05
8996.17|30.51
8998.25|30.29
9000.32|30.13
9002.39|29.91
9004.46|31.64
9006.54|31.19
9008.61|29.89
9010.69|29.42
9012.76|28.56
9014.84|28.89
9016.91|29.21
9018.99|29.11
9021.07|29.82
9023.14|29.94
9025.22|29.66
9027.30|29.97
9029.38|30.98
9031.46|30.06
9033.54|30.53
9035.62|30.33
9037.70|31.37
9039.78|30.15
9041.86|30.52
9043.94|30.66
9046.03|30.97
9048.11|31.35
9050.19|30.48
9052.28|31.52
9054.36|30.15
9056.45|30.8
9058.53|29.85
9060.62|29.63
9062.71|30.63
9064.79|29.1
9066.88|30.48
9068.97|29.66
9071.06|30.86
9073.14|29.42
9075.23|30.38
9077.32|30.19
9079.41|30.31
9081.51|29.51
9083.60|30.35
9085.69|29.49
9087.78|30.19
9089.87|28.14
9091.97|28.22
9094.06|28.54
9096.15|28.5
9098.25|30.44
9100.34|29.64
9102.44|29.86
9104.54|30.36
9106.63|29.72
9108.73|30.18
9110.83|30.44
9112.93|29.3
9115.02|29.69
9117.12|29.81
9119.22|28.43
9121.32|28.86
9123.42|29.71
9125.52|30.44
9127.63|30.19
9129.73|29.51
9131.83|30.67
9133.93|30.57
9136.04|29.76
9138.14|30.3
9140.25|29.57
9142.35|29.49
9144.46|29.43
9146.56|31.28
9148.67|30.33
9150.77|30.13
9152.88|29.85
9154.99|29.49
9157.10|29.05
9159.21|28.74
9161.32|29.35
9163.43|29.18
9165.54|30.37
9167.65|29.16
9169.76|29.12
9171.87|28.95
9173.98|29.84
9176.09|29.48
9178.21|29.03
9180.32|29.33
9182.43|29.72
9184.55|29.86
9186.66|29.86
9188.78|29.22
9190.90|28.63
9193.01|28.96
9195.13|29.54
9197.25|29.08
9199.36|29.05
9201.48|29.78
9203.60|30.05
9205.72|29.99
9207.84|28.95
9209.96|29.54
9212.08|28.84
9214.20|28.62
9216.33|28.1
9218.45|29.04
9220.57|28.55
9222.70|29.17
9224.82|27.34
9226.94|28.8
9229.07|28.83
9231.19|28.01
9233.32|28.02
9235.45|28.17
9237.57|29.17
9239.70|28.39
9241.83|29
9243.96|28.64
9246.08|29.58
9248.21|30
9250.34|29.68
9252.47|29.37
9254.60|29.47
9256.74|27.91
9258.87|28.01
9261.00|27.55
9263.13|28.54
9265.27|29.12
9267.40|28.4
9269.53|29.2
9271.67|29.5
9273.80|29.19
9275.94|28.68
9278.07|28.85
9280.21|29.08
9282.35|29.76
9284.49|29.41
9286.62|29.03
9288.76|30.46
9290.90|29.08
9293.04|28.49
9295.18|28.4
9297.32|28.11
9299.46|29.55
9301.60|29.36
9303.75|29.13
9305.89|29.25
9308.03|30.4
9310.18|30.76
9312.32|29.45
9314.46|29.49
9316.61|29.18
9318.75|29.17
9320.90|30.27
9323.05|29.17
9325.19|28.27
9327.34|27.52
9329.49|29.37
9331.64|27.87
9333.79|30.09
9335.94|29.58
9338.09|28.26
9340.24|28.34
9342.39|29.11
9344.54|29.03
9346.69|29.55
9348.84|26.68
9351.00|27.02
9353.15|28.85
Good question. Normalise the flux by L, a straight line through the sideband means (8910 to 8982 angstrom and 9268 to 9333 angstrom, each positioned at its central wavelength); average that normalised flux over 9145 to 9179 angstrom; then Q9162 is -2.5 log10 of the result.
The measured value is 0.012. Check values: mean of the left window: 31.1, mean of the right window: 29.2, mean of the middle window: 29.6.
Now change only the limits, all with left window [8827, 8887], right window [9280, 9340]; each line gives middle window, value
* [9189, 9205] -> 0.017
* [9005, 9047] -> 0.021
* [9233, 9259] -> 0.022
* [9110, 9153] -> 0.008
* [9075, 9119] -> 0.024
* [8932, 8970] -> 0.000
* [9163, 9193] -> 0.017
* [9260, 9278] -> 0.023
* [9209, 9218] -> 0.034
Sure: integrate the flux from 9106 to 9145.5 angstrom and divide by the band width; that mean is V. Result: 29.8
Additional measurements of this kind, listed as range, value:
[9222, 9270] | 28.7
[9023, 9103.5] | 30.1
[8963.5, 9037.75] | 30.4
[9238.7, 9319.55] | 29.1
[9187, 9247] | 28.9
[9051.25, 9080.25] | 30.2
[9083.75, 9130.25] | 29.5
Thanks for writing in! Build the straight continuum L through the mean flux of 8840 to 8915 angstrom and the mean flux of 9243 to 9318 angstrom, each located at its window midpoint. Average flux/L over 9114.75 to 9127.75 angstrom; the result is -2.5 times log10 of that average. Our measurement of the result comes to 0.02 mag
